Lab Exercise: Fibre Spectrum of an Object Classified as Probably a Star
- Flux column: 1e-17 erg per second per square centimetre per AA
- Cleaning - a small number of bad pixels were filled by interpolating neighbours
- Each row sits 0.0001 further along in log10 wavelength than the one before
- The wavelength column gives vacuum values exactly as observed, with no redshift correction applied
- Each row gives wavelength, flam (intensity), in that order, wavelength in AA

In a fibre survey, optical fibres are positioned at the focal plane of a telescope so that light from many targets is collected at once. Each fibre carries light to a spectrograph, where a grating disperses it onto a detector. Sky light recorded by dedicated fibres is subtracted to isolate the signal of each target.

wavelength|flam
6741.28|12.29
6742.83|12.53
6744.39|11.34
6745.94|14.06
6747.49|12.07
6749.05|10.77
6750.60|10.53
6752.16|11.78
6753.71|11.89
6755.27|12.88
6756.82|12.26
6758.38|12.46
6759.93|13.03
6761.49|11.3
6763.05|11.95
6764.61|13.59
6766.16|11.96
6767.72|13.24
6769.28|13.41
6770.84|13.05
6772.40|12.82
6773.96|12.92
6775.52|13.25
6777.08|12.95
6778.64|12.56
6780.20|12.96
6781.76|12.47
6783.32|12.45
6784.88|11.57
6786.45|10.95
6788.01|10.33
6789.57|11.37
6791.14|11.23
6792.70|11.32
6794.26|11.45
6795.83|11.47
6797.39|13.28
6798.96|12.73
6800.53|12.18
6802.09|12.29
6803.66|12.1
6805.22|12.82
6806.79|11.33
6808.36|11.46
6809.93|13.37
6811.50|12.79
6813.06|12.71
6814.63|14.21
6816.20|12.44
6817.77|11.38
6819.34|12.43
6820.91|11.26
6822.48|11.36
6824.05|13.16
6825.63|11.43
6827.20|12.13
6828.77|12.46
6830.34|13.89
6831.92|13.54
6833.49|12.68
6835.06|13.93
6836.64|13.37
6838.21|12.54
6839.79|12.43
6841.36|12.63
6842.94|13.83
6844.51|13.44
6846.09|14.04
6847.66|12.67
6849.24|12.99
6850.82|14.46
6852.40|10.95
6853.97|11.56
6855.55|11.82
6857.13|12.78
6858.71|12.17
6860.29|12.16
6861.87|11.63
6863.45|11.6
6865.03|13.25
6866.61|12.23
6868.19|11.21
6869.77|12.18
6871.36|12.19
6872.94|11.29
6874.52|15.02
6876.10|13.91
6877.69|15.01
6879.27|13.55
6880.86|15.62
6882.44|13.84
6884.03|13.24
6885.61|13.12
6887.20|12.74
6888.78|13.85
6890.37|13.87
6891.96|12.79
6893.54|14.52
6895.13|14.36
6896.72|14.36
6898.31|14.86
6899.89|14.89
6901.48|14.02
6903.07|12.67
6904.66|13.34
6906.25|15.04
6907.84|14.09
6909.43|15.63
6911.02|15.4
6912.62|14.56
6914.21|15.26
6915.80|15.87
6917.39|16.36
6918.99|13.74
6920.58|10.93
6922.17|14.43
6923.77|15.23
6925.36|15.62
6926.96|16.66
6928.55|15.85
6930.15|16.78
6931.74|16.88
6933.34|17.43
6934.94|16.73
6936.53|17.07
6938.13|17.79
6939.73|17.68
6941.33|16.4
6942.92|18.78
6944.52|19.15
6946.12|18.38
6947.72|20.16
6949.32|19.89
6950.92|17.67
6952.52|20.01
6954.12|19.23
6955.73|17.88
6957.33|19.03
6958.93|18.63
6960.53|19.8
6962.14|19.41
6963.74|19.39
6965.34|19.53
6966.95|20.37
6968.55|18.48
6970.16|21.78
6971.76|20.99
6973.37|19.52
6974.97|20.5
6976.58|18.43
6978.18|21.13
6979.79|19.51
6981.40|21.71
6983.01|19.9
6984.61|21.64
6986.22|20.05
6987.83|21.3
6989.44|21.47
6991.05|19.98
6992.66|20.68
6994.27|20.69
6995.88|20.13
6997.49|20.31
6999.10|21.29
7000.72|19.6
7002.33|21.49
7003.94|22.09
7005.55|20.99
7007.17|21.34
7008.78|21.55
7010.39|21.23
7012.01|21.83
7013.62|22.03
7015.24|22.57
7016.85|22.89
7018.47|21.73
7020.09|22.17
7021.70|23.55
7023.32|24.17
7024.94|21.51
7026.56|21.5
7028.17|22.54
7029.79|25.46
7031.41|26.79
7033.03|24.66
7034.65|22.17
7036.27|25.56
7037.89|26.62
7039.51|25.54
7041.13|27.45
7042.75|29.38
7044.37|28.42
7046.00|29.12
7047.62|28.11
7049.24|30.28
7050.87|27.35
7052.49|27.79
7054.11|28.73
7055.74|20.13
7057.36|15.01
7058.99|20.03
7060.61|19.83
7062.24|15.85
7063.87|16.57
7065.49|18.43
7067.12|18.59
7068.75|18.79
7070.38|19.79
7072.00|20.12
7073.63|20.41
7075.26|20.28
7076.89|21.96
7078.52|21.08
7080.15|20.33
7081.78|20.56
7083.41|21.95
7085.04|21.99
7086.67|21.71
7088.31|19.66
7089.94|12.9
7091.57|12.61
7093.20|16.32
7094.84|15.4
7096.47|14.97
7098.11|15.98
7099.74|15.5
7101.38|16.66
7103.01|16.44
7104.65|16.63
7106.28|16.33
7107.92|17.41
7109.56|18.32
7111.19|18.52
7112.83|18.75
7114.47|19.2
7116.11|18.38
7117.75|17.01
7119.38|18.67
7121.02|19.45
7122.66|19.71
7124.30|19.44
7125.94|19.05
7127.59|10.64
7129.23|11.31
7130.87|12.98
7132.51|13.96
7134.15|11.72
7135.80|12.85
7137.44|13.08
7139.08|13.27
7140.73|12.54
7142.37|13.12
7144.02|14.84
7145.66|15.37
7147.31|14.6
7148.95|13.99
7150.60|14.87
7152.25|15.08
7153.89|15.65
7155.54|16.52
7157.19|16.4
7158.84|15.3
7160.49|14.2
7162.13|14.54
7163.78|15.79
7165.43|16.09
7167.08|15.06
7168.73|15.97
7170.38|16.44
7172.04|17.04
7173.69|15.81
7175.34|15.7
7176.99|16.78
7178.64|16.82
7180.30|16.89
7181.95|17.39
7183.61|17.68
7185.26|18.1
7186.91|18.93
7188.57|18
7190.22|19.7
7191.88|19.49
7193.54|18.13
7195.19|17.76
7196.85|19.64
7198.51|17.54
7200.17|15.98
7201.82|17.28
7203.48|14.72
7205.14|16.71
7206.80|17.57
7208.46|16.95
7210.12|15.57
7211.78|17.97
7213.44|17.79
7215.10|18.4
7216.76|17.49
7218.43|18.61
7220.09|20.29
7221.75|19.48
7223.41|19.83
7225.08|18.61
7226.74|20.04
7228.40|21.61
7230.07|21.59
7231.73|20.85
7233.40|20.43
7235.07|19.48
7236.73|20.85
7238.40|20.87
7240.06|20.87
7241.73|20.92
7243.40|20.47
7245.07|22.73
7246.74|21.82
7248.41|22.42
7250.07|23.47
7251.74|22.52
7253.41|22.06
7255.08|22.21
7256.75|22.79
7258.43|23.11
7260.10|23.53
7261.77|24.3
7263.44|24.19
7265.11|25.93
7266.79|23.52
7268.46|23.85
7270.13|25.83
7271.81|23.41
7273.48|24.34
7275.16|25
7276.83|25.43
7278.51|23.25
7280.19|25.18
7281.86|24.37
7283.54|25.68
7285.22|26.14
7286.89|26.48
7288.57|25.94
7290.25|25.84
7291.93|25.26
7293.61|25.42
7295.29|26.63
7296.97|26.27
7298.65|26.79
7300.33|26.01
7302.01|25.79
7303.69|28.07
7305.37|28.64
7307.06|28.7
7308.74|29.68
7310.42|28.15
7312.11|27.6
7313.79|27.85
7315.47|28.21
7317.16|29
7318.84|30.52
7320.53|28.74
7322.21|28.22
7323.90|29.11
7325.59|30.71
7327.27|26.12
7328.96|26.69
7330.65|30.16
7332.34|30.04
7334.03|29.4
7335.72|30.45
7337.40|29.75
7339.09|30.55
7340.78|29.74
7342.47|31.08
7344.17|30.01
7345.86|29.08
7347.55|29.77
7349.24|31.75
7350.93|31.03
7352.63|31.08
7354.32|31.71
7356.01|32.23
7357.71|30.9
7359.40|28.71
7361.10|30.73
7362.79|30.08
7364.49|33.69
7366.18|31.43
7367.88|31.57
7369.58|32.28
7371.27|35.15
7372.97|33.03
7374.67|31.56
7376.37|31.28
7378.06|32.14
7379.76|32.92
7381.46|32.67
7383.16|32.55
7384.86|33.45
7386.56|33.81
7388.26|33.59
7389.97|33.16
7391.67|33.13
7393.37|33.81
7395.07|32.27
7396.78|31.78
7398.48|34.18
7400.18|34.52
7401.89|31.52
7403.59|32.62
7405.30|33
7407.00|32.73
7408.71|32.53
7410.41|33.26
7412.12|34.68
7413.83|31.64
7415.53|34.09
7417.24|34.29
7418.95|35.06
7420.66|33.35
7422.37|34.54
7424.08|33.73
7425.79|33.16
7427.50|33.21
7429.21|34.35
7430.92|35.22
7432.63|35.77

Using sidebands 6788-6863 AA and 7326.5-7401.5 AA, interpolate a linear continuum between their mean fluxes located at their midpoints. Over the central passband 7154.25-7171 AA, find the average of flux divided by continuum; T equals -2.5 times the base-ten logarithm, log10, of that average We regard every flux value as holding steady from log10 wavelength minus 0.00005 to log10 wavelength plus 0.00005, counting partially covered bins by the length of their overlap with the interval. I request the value 0.48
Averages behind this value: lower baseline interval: 12.4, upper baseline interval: 31.5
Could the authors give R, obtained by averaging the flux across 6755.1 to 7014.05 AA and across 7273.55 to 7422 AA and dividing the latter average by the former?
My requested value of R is 1.98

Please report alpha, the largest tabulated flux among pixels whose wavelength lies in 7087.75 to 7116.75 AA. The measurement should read 19.66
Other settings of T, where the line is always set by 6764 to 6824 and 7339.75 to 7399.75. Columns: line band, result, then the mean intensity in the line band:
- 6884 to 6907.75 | 0.14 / 13.9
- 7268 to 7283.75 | 0.17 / 24.6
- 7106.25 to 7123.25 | 0.25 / 18.4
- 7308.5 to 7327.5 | 0.05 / 28.7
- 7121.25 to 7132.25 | 0.45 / 15.6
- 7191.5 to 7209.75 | 0.45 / 17.3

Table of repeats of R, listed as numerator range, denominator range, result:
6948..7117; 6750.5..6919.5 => 1.61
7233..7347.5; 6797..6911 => 1.99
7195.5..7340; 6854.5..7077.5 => 1.27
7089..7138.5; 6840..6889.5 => 1.24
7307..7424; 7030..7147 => 1.63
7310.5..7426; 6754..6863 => 2.53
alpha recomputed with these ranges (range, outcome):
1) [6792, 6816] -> 14.21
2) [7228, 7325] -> 30.52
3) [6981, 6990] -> 21.71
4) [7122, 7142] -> 19.71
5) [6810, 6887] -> 15.62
